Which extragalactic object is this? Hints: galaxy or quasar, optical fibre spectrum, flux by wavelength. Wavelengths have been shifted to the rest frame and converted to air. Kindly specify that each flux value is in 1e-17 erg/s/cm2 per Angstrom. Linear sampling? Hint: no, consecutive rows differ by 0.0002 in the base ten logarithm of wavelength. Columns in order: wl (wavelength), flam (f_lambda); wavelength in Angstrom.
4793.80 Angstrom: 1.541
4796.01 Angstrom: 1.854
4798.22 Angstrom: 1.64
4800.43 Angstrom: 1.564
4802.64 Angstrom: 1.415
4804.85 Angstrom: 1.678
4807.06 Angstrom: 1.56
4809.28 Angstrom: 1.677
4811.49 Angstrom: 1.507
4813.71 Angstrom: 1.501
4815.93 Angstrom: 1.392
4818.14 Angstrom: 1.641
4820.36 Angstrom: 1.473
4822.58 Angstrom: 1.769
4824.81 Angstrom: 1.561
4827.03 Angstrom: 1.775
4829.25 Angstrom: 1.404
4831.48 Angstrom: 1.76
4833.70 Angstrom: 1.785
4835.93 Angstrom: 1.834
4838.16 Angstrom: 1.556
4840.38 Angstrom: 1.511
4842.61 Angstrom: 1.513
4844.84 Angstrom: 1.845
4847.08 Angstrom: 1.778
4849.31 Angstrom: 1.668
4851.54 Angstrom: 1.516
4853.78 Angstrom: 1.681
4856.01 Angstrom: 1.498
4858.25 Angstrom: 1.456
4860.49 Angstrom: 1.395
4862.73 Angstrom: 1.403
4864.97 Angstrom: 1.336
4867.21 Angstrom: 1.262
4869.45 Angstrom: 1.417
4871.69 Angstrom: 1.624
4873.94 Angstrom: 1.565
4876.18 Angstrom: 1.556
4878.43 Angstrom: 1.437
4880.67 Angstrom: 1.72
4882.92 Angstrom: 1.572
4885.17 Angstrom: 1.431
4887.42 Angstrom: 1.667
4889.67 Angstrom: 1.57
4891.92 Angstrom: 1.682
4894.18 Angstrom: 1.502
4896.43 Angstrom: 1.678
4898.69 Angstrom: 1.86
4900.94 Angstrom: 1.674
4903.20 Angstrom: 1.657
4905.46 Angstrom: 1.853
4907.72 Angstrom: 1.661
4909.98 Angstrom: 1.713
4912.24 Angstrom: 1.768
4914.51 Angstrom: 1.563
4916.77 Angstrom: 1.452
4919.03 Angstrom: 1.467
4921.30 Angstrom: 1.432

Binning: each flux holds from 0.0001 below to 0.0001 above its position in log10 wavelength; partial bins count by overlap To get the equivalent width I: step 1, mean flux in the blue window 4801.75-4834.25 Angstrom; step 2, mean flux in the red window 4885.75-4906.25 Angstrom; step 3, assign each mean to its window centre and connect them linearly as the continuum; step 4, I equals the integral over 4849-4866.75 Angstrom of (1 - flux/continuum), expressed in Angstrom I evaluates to 1.7 Angstrom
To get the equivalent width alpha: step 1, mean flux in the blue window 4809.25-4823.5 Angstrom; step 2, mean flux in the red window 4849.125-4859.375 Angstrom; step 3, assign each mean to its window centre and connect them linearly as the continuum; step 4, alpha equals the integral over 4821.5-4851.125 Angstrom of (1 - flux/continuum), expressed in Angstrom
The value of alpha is -2.2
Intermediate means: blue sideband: 1.56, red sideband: 1.55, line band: 1.67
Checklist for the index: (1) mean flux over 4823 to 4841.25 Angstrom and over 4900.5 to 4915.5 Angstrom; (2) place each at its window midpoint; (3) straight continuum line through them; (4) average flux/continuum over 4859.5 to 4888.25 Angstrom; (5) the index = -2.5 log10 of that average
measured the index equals 0.13 mag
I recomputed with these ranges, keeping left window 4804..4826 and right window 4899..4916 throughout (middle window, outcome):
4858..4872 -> 2.1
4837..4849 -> -0.2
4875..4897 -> 1.2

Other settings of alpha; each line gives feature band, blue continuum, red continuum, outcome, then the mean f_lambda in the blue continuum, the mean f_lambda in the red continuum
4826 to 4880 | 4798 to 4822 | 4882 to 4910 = 1.19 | 1.55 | 1.65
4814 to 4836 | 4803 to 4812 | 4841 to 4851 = 0.14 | 1.6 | 1.68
